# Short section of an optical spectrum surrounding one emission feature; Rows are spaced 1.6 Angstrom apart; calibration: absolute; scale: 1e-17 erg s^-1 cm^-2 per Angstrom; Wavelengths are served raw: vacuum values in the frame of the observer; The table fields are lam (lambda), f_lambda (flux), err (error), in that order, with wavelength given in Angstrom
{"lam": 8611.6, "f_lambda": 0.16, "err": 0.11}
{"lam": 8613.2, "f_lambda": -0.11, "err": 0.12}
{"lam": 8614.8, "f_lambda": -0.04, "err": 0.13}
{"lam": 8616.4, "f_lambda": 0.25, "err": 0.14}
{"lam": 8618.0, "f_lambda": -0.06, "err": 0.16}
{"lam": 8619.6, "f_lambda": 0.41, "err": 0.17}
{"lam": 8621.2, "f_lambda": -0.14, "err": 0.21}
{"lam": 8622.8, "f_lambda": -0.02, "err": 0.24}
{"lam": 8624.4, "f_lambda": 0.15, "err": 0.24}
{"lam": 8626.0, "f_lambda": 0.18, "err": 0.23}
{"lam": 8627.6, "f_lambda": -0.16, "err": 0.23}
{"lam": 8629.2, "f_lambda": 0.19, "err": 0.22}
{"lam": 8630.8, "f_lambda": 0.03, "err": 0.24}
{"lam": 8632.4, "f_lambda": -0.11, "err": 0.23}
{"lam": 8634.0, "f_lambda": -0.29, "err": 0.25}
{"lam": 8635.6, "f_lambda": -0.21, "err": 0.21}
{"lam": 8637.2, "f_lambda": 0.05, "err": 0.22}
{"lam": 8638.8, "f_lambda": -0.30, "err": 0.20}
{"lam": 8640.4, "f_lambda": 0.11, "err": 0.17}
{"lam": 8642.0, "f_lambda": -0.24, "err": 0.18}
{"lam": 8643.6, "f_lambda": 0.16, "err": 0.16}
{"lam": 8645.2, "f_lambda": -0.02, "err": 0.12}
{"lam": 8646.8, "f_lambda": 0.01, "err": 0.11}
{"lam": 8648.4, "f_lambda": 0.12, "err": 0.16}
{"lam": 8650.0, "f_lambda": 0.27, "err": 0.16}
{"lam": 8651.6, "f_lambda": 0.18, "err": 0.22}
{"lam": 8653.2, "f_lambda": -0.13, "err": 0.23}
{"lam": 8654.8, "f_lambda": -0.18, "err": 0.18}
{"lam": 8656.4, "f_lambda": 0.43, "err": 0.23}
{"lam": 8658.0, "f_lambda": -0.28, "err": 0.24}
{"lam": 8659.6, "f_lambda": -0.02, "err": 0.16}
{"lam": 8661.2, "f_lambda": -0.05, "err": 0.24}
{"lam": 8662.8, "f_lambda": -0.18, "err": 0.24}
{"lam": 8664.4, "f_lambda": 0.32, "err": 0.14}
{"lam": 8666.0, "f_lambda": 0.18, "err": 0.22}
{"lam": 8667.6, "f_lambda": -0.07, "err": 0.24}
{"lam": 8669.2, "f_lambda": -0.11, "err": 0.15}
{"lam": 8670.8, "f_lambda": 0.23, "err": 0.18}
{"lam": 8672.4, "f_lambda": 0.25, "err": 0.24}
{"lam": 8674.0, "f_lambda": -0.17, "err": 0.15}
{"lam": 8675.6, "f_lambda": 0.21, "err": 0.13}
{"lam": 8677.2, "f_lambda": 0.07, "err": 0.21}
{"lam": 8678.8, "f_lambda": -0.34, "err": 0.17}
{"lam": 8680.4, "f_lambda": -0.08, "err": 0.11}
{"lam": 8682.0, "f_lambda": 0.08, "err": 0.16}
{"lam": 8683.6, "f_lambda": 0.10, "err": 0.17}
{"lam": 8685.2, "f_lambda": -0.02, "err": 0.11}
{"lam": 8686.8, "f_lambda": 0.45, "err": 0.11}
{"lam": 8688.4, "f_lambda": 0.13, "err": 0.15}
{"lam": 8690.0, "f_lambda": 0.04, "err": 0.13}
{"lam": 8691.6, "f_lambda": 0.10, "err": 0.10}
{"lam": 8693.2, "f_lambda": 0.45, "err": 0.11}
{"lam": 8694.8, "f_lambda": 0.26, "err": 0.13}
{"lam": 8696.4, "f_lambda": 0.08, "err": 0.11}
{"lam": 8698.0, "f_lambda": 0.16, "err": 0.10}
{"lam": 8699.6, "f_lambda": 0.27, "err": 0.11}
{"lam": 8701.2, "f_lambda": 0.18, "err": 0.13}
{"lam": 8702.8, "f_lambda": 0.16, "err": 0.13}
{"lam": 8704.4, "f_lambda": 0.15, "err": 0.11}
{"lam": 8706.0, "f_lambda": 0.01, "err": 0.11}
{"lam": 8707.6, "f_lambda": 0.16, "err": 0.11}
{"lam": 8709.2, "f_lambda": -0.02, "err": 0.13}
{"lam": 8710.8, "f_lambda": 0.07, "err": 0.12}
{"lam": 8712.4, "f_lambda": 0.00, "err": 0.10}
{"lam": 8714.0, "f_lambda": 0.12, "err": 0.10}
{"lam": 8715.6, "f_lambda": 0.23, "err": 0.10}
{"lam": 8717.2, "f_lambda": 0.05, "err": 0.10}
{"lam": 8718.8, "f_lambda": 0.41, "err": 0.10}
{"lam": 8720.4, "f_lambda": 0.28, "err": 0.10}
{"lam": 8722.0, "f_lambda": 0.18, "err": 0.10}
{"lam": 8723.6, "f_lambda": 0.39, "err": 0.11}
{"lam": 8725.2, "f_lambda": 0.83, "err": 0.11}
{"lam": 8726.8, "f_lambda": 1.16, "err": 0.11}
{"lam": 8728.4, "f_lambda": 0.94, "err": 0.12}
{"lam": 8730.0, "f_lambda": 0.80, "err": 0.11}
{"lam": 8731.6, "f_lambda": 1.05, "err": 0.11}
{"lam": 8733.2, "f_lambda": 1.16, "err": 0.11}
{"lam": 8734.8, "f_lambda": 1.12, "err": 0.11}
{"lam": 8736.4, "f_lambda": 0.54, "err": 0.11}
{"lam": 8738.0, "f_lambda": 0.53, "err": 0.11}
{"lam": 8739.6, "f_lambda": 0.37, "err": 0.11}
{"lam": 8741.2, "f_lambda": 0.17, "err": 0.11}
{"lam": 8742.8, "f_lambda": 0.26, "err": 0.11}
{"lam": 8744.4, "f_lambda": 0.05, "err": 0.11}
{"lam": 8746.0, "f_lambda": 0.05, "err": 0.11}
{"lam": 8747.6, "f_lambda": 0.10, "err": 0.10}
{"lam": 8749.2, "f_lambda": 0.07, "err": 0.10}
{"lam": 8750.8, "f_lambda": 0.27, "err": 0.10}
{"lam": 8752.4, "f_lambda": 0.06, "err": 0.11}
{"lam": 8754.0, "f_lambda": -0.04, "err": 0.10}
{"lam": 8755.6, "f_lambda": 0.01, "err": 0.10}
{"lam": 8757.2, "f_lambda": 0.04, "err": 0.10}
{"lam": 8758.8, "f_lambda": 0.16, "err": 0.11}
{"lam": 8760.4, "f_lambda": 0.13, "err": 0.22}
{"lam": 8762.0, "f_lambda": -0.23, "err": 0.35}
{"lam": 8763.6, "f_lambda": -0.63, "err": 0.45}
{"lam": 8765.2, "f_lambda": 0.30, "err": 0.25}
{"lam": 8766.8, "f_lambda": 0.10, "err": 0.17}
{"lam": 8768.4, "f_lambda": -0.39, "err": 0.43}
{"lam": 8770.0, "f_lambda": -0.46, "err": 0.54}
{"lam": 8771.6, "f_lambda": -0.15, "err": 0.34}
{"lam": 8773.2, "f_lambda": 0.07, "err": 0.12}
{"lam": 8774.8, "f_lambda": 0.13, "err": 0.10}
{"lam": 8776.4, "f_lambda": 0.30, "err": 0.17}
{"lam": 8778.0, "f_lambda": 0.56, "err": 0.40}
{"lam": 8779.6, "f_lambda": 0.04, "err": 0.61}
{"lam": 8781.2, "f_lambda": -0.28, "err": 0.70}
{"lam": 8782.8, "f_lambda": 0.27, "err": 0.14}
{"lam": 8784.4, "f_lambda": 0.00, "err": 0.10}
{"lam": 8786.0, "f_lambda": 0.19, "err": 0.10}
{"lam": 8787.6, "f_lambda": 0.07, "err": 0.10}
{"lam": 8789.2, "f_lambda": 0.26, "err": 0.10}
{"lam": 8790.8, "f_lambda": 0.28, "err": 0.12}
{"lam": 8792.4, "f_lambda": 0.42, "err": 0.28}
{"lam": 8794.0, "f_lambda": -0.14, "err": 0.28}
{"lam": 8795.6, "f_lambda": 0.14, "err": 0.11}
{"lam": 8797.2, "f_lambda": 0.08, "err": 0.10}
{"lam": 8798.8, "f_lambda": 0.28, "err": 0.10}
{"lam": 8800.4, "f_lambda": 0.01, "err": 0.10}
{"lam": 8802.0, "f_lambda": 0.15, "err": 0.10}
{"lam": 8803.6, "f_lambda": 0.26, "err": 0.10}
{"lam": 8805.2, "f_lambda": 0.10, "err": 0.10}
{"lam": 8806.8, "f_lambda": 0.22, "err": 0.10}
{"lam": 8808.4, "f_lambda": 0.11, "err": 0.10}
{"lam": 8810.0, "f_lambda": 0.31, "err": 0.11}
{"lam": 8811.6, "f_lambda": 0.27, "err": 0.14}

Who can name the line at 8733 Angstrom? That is [O II] 3727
